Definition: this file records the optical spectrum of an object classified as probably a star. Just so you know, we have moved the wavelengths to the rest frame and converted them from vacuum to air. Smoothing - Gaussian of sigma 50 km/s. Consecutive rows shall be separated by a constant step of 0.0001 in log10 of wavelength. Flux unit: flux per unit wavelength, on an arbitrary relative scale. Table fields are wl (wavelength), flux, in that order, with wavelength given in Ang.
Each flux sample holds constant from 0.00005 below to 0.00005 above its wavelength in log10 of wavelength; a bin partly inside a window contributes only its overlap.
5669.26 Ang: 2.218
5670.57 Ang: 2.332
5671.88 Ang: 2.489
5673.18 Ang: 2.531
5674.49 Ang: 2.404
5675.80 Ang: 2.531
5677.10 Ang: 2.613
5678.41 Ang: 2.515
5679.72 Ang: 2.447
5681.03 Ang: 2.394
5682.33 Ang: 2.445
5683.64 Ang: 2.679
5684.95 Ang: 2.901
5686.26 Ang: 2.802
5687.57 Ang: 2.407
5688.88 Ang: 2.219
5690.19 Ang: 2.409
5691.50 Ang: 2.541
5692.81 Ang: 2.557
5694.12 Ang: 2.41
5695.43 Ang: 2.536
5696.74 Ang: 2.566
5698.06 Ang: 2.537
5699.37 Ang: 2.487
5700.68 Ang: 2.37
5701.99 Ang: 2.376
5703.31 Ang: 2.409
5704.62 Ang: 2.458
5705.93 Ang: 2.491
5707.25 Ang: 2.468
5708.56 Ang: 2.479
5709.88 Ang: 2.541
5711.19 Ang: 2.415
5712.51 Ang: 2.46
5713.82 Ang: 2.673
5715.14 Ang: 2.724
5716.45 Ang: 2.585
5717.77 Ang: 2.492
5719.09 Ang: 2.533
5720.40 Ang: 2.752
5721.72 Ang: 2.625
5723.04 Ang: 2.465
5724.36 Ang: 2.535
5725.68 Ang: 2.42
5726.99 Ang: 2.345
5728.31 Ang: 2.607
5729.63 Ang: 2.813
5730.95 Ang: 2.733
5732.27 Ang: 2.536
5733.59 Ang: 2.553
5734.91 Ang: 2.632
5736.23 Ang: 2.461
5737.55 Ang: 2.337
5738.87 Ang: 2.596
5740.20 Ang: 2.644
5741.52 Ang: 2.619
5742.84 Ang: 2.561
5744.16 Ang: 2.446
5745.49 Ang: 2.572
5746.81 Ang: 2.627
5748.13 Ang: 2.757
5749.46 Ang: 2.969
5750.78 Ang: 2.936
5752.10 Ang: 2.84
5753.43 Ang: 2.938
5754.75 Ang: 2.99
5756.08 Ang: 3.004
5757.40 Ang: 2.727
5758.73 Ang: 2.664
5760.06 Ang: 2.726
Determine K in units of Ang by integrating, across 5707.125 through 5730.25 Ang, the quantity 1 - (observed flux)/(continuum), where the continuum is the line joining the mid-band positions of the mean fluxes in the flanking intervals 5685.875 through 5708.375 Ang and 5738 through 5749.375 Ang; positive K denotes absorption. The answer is -0.2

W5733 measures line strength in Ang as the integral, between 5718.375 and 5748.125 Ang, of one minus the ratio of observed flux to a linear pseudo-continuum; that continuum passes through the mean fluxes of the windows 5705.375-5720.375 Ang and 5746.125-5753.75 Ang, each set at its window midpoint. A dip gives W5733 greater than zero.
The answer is 1.5 Ang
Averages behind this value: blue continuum 2.54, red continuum 2.84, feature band 2.57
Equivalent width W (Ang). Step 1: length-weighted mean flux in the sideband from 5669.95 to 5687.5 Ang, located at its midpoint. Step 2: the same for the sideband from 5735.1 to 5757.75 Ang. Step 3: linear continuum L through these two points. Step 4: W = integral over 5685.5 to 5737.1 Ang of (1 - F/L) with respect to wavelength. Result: 1.9 Ang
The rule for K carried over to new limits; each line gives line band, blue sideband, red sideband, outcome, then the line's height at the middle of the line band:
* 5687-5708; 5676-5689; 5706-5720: 0.8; 2.55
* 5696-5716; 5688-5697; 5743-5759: 0.3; 2.53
